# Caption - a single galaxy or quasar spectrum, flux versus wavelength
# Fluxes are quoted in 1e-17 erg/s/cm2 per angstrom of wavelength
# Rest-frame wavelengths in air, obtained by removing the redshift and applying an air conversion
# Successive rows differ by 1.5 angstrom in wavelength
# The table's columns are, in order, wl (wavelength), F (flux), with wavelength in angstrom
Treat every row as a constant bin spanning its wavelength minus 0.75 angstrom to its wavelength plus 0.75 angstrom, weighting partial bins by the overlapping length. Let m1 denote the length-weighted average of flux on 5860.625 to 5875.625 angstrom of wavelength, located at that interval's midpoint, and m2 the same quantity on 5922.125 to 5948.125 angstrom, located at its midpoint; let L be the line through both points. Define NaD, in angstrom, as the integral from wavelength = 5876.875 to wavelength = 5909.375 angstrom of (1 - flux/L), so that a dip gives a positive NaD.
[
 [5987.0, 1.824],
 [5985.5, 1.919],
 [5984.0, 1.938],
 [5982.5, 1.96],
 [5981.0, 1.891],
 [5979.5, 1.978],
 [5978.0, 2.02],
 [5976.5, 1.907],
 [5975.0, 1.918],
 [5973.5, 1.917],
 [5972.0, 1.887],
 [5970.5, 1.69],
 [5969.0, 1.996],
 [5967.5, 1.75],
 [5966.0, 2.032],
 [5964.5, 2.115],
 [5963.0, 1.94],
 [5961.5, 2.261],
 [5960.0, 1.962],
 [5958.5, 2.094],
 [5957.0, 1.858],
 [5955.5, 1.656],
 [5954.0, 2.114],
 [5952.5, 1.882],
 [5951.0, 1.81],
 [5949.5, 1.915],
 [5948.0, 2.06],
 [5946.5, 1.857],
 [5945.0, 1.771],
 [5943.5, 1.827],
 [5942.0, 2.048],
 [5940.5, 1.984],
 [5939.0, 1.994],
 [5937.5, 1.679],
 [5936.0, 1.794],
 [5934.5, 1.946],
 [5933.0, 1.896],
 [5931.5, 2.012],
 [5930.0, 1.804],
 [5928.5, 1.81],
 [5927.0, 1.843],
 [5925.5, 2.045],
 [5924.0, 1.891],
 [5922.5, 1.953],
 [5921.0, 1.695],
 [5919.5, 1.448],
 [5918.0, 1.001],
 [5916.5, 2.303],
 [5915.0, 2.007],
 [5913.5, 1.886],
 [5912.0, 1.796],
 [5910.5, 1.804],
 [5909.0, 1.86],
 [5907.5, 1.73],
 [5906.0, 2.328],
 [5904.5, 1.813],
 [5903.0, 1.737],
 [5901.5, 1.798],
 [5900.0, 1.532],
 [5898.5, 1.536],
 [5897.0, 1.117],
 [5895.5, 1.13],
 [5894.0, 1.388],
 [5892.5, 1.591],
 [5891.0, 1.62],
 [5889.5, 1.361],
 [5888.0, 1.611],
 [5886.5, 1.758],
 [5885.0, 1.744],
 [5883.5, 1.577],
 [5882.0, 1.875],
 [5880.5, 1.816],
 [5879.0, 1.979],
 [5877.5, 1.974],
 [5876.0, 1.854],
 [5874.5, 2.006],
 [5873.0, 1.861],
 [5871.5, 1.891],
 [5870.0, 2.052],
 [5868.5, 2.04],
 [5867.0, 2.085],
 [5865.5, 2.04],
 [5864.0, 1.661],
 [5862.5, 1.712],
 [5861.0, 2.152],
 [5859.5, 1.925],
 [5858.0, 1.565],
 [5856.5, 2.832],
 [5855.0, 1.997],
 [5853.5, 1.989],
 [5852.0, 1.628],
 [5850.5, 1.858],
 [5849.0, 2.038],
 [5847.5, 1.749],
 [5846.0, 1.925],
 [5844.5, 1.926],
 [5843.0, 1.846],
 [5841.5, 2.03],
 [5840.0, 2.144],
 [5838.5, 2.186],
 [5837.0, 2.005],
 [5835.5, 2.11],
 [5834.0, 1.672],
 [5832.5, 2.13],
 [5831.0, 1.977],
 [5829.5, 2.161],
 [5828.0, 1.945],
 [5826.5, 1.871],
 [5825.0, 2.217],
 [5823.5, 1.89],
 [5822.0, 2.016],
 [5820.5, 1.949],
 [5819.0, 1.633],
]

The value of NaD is 4.26 angstrom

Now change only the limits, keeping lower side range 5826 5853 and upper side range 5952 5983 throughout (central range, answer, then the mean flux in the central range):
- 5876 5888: 0.9 angstrom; 1.81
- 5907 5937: 1.9 angstrom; 1.83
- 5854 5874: -0.3 angstrom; 1.99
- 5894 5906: 2.4 angstrom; 1.57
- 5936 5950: 0.4 angstrom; 1.9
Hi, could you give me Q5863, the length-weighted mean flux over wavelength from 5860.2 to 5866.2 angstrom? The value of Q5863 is 1.89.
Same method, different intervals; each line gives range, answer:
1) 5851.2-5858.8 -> 2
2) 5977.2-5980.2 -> 2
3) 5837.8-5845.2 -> 2.03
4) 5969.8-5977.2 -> 1.86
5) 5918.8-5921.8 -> 1.58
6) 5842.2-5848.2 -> 1.86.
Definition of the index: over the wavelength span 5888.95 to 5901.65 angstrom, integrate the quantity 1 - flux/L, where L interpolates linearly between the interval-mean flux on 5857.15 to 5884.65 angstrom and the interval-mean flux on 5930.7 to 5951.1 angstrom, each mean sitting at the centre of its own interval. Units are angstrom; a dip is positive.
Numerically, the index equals 3.07 angstrom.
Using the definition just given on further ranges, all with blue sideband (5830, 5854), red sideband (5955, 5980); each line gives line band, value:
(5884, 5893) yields 1.5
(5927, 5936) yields 0.3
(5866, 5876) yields -0.2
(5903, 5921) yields 1.3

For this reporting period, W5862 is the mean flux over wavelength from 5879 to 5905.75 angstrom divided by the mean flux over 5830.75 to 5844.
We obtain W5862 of 0.8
